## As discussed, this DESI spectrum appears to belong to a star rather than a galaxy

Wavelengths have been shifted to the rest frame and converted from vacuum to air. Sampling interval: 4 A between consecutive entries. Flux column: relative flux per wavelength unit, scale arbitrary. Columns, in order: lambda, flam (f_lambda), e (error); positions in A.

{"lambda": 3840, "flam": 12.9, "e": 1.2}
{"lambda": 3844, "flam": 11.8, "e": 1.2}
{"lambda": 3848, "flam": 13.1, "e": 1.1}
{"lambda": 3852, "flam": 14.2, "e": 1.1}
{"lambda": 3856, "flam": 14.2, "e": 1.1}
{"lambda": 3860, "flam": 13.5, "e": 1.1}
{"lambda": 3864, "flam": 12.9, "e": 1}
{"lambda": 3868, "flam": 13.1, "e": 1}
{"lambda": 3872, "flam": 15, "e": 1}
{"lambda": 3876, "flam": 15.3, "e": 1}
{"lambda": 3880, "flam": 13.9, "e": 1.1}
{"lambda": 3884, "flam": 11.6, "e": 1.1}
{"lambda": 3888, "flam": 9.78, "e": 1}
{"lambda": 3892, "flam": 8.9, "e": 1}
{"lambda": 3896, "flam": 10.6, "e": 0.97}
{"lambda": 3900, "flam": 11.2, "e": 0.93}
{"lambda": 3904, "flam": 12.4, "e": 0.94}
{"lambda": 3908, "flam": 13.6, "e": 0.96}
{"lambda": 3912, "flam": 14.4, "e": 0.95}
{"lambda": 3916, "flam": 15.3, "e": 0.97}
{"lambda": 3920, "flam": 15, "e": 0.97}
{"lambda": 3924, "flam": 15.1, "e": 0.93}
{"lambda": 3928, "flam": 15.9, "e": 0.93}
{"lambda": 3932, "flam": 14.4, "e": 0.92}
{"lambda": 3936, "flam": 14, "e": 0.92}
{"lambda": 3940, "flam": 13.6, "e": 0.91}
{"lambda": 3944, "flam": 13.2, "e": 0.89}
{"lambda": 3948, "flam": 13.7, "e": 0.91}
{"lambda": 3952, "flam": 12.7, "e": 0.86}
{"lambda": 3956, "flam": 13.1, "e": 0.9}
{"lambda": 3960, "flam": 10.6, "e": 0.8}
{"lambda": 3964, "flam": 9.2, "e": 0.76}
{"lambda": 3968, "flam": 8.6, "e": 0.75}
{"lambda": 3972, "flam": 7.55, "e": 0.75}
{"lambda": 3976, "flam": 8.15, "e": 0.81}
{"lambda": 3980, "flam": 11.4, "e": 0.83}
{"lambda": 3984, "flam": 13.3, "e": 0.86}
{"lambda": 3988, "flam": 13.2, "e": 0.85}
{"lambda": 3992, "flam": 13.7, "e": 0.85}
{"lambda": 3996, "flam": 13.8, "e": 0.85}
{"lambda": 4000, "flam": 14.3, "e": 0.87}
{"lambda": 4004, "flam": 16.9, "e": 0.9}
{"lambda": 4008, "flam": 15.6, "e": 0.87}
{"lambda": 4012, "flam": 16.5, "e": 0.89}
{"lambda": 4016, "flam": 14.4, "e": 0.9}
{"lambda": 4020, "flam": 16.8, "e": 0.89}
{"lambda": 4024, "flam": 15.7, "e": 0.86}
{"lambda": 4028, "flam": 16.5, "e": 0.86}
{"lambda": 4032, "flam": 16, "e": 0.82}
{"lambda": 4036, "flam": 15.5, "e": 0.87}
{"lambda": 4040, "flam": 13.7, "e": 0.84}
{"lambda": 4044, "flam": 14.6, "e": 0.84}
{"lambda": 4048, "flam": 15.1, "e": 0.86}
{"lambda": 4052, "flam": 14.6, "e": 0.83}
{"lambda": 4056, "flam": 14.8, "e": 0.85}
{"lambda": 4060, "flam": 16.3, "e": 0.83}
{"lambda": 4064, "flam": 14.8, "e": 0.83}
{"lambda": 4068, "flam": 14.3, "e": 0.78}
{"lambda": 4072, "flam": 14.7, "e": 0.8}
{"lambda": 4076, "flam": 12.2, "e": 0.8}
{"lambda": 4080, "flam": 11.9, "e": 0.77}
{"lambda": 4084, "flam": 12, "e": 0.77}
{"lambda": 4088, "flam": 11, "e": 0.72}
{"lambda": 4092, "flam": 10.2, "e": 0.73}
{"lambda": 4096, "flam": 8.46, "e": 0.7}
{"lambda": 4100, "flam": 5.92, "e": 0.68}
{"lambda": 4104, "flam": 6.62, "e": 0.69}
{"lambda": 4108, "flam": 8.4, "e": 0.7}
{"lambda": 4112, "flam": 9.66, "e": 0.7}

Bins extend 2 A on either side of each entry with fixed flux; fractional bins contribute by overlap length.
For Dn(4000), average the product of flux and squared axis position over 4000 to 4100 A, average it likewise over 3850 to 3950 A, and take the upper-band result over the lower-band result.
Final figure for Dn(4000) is 1.13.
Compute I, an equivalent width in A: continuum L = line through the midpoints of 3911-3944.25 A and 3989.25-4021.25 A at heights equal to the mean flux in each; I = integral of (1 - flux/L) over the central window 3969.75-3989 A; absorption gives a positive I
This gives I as 5.7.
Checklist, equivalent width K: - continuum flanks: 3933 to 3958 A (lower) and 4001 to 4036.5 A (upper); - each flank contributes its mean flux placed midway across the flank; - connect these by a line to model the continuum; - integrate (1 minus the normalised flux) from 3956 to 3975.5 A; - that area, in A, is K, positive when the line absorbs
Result 6.57 A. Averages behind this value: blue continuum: 13.4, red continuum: 16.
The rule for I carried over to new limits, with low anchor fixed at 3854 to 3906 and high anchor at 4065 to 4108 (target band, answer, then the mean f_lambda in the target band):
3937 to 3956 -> -2.2 A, 13.3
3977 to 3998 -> -2.3 A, 12.8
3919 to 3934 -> -3.7 A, 15.1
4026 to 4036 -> -4.4 A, 16.1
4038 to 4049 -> -3.3 A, 14.4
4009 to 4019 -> -3.8 A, 15.6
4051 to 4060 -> -3.3 A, 15.1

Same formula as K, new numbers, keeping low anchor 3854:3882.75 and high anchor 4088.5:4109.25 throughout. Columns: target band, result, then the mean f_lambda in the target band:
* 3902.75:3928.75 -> -3.7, 14.5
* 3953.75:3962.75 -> 0.0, 11.7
